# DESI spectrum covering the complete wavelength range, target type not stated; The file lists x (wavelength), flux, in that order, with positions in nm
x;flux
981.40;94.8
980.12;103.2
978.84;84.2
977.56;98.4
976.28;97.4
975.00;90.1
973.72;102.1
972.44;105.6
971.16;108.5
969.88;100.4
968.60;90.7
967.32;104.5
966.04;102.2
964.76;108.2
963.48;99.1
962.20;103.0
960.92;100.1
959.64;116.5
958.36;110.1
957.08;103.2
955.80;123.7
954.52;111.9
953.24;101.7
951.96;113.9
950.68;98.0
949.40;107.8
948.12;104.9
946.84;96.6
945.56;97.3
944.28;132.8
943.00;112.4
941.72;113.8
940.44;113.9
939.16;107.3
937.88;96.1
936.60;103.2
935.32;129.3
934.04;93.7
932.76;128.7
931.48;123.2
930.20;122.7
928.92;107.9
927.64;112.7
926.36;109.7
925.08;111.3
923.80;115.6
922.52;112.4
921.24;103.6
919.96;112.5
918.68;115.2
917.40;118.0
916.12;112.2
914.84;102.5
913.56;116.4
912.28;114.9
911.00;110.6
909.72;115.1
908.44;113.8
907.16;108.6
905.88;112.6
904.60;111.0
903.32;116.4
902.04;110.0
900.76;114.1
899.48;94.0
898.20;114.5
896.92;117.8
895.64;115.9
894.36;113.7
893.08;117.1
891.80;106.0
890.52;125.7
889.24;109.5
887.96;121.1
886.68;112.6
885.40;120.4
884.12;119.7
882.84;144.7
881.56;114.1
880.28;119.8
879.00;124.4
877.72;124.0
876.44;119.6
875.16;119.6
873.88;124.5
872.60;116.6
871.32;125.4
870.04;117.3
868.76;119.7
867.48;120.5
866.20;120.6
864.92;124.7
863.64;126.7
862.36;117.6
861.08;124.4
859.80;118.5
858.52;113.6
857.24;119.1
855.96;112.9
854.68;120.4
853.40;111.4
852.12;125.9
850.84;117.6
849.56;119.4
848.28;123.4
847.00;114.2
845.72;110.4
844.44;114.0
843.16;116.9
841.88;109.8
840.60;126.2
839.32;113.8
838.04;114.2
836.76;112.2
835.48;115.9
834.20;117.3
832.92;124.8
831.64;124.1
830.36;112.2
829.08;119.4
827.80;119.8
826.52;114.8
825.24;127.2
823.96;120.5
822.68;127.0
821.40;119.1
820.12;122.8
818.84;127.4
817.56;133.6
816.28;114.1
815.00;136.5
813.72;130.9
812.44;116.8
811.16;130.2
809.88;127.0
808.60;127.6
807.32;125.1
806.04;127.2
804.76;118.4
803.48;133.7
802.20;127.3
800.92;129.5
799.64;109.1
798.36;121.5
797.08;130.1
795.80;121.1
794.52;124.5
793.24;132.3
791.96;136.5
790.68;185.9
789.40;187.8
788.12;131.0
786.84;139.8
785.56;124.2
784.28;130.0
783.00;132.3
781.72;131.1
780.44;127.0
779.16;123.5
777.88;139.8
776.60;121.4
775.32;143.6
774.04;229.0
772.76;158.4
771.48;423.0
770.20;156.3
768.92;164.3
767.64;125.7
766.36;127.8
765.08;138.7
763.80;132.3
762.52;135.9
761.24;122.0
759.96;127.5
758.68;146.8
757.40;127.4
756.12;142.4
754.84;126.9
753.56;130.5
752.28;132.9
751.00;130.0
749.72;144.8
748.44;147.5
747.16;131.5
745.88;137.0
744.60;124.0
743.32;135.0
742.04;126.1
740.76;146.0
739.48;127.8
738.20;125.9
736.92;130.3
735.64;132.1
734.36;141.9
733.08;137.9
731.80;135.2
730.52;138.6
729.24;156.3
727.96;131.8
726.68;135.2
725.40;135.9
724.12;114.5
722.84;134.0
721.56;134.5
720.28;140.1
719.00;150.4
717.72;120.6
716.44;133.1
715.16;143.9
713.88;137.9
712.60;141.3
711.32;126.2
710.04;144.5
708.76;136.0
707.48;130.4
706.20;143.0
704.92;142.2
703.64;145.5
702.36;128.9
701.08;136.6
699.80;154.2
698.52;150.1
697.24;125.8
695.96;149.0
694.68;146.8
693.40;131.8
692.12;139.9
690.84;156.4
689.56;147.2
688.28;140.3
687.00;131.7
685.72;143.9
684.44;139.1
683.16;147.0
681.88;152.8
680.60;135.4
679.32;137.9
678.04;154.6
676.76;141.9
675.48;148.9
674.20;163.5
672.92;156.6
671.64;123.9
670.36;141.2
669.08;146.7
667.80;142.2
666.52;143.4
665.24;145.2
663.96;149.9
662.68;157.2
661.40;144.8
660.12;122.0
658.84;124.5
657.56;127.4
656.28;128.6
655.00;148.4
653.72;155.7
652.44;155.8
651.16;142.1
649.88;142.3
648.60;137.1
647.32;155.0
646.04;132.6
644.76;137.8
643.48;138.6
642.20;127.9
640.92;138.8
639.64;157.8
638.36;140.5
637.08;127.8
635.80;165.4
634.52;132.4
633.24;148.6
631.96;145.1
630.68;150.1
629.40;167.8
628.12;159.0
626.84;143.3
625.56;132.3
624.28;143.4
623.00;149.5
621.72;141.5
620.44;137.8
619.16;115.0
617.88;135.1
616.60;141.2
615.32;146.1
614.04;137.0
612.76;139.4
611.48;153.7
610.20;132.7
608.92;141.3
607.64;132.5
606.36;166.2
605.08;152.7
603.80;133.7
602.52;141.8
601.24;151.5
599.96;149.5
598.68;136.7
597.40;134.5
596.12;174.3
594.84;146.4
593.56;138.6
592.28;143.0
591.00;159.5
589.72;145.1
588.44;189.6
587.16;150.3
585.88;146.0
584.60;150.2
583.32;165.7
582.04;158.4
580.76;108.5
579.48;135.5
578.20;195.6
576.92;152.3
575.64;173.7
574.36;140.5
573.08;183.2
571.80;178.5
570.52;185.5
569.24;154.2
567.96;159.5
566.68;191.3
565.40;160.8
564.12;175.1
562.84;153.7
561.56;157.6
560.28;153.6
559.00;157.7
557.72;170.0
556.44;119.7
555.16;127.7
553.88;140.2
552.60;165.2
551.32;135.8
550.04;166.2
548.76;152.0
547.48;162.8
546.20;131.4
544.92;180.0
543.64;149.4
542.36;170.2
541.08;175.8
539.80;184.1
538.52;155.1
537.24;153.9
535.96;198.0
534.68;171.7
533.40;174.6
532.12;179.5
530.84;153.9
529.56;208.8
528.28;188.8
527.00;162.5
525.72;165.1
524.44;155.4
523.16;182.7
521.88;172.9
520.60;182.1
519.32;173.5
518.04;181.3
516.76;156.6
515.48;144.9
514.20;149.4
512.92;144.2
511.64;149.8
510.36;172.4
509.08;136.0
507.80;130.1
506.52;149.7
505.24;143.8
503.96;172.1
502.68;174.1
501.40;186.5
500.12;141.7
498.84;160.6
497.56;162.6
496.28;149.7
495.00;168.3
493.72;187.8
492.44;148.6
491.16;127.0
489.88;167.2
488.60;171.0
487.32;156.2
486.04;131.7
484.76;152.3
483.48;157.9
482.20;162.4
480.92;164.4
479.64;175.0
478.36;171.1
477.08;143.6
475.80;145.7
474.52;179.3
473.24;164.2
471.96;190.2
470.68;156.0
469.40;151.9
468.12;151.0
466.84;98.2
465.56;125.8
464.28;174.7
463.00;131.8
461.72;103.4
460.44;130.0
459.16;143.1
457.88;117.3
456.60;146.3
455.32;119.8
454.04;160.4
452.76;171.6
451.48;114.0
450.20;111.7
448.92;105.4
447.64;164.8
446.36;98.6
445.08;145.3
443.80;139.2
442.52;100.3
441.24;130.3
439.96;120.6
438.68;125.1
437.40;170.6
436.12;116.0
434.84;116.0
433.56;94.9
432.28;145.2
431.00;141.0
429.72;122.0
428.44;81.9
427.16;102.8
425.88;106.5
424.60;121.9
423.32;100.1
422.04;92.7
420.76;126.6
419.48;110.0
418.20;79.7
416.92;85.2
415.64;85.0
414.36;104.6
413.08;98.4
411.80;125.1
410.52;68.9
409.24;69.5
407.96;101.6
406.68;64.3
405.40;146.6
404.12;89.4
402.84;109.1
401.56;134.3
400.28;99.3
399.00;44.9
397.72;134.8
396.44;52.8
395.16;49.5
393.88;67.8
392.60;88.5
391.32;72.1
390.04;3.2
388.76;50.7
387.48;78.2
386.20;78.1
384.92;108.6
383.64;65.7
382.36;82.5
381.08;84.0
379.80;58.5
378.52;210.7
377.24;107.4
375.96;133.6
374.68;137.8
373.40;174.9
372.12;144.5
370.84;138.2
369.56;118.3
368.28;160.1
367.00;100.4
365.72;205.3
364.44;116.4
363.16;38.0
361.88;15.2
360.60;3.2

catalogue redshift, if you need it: 0.17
